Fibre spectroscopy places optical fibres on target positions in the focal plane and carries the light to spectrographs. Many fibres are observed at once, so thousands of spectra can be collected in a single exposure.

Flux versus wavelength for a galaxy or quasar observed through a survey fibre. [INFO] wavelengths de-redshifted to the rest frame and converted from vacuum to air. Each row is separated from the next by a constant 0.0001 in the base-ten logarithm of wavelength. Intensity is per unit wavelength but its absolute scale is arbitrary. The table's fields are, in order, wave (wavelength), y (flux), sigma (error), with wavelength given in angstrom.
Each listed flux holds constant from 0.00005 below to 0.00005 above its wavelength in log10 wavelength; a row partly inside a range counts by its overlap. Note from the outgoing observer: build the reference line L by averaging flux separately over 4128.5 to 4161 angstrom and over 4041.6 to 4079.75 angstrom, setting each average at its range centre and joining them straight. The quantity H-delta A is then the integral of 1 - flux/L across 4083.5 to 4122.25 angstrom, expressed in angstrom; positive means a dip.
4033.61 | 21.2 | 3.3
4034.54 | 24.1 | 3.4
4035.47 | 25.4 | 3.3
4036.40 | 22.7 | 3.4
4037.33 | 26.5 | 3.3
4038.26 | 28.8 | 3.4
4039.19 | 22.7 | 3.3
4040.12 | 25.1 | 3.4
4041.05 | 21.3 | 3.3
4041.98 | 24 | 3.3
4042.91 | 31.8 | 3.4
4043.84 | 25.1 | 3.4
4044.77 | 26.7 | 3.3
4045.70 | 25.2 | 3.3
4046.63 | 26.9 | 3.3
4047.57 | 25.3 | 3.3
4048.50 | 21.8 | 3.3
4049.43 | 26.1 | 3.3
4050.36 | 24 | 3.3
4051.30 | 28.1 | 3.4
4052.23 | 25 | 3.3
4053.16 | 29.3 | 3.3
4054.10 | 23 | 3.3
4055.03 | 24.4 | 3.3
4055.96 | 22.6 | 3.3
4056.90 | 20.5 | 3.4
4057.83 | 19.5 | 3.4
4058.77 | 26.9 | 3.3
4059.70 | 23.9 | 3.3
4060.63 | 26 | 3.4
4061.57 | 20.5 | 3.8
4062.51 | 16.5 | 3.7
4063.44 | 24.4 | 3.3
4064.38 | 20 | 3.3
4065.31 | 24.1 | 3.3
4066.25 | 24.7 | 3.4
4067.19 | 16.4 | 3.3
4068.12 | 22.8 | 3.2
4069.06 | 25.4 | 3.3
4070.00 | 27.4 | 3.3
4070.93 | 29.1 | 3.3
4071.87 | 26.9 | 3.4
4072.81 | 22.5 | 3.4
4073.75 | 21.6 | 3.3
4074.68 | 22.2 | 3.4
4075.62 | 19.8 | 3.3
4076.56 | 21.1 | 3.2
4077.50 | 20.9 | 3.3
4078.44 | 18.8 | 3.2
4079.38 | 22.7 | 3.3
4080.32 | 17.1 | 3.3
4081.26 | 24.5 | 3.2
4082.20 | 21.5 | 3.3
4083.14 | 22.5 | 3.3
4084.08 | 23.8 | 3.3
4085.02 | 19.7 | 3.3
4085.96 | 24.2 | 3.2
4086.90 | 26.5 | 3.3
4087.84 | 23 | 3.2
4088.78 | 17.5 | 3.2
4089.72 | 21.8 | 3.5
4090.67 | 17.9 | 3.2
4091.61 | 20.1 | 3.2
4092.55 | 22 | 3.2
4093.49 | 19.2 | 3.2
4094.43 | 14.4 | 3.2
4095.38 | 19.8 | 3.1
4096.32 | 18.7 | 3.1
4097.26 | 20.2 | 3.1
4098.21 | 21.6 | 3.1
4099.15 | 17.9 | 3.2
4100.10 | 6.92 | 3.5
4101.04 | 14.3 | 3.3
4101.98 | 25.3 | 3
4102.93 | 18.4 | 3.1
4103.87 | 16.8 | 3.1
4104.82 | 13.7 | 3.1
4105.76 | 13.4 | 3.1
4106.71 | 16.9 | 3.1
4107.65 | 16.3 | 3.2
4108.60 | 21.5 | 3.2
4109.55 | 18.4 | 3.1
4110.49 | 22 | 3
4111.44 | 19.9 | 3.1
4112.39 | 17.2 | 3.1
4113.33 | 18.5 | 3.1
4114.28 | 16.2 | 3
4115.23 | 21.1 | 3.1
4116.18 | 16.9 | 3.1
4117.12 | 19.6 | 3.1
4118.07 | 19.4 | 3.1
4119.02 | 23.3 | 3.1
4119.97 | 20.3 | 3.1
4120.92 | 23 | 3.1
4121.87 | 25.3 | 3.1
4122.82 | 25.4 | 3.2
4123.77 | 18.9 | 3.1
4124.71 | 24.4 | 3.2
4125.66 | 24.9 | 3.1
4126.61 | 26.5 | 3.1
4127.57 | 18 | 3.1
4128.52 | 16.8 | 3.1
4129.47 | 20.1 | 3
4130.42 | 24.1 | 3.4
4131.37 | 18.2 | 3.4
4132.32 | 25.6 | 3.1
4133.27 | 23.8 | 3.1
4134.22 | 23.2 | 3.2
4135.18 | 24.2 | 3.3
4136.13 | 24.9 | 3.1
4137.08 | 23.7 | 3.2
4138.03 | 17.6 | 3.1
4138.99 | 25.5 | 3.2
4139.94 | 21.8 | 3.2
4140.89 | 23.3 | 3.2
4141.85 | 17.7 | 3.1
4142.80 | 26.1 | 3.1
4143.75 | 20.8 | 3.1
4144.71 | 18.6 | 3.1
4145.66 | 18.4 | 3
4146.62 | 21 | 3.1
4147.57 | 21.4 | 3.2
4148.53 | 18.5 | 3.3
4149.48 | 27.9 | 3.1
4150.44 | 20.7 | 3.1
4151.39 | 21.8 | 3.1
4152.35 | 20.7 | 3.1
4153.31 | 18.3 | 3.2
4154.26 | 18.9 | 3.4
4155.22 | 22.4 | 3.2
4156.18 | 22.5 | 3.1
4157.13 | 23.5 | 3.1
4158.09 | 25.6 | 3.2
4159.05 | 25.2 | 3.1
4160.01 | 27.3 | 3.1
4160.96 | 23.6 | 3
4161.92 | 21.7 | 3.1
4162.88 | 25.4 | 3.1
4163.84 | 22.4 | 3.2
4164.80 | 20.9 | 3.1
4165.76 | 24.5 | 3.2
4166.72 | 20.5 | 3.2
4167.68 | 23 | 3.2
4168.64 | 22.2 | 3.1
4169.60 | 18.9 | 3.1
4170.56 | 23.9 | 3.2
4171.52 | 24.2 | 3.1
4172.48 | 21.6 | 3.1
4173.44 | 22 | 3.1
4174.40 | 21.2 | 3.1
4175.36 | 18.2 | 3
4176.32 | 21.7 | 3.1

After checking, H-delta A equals 6.1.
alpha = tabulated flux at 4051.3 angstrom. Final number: 28.1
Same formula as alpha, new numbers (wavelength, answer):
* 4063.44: 24.4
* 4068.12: 22.8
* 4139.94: 21.8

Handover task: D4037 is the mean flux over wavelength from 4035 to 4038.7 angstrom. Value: 25.8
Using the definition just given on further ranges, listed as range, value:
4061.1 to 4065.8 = 21.1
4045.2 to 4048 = 25.8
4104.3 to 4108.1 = 15.1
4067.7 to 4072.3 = 26.3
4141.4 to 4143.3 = 22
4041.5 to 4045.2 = 26.9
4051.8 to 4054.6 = 25.8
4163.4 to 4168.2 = 22.2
